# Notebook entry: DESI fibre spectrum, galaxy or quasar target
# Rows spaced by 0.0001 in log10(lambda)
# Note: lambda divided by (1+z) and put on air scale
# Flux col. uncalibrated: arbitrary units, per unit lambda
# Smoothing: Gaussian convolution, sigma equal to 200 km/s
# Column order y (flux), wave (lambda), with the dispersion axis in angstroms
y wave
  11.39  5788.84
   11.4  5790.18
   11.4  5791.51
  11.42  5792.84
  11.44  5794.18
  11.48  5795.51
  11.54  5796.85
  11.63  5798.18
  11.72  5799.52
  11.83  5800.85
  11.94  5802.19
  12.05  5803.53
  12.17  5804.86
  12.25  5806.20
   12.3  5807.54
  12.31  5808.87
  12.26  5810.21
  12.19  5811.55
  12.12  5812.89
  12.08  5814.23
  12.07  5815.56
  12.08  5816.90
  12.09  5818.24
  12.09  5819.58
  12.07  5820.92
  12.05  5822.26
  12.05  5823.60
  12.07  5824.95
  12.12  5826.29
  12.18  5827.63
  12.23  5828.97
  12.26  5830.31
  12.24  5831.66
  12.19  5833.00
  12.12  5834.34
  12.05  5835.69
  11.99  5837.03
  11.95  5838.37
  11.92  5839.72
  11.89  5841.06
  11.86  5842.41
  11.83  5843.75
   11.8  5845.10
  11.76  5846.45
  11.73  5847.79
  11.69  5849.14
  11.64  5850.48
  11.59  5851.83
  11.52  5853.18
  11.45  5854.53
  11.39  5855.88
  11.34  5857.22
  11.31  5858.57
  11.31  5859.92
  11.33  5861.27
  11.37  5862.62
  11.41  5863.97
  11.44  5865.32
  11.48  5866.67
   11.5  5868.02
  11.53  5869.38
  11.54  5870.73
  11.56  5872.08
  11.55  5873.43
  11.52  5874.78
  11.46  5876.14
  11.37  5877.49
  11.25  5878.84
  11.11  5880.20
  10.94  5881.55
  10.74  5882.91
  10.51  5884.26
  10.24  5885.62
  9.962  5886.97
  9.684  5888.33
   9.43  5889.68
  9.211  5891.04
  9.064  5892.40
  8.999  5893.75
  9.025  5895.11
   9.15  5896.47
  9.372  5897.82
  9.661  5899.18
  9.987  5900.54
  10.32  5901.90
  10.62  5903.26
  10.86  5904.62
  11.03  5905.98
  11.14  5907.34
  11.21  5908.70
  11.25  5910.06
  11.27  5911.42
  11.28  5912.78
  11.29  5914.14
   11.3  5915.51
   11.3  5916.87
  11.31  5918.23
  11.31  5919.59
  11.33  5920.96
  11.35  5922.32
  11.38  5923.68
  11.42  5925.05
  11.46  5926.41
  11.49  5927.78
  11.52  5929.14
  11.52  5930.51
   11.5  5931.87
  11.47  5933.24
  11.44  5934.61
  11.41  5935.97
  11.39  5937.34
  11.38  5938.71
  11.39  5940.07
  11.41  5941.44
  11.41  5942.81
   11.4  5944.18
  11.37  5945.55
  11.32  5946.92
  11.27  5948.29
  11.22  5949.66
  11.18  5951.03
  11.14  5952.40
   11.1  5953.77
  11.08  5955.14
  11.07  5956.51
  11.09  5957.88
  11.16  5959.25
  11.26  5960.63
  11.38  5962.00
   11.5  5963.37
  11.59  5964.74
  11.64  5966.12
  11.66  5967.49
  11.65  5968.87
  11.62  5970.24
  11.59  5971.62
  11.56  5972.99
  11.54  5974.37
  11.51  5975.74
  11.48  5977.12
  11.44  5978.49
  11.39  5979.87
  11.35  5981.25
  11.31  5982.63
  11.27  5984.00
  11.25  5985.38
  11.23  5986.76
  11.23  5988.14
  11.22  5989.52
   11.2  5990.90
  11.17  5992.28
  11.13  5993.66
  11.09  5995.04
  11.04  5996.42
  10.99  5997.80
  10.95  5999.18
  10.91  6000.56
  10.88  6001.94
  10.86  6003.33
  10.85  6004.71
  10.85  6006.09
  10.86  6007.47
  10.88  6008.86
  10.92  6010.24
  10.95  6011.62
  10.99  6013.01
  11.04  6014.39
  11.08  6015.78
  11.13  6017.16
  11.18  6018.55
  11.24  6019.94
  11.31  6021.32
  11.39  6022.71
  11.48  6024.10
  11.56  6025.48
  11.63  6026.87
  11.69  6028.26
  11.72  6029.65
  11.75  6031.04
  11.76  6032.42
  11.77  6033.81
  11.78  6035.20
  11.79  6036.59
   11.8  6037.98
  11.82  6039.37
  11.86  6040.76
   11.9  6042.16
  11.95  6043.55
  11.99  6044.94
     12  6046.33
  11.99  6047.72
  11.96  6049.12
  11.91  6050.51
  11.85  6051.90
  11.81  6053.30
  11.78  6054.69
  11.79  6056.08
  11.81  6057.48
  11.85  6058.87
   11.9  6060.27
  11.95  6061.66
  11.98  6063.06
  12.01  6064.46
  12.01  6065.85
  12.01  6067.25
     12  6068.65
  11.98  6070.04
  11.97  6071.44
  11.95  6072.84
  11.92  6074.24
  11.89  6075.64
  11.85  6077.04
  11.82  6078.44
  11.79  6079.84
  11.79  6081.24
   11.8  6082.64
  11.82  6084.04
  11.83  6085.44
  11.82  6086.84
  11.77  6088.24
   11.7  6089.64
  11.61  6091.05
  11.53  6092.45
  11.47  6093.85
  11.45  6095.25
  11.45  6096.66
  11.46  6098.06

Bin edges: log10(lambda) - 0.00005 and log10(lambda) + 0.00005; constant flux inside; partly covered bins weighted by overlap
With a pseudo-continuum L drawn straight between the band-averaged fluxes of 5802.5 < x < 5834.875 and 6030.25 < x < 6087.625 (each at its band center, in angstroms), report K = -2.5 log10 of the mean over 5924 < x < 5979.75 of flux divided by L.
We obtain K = 0.06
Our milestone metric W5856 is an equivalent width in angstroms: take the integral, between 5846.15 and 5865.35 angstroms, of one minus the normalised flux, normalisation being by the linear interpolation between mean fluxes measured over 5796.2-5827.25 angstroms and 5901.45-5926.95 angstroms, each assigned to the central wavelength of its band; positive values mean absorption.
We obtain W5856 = 0.3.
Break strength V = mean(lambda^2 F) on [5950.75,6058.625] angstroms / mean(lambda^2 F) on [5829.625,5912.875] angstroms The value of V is 1.1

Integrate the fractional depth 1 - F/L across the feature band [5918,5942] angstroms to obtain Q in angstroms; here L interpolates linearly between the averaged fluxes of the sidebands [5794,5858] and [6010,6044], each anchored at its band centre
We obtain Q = 0.6 angstroms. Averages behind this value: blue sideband 11.9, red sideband 11.5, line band 11.4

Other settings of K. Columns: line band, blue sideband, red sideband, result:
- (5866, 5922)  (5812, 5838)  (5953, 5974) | 0.10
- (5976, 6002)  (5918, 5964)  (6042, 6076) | 0.04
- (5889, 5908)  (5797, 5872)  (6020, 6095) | 0.20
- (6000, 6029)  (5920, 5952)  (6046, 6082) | 0.05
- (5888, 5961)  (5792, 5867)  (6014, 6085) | 0.09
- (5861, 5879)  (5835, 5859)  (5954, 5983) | 0.02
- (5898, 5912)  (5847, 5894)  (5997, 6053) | 0.04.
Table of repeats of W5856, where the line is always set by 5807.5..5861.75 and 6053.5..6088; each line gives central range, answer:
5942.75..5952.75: 0.5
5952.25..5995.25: 2.0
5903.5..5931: 1.4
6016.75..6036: 0.6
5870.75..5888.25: 1.3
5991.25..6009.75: 1.5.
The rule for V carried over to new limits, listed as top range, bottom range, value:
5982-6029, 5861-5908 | 1.09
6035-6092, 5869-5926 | 1.17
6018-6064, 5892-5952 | 1.11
